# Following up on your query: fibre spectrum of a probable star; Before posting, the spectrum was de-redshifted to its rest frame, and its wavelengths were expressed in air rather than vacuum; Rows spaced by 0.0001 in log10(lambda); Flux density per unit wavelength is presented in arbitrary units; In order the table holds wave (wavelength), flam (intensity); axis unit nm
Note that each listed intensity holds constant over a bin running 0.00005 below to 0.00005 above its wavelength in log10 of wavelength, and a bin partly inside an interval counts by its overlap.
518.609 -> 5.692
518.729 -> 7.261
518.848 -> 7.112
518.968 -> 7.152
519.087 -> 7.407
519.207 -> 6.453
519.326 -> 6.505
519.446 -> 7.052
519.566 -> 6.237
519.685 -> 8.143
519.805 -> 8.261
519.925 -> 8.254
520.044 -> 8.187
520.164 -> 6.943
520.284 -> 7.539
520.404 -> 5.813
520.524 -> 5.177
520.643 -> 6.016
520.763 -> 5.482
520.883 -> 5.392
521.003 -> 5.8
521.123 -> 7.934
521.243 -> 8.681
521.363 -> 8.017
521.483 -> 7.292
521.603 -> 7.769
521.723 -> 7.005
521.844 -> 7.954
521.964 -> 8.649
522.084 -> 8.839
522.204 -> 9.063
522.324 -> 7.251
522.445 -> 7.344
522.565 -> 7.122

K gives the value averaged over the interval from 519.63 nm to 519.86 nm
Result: 8.19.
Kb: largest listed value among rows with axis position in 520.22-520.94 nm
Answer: 7.539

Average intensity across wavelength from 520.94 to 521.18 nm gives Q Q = 6.83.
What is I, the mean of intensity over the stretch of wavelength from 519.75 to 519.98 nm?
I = 8.25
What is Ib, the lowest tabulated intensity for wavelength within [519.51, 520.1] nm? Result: 6.237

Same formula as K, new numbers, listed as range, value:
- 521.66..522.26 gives 8.29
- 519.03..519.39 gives 6.78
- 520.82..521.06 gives 5.59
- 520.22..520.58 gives 6.19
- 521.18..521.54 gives 8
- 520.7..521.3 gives 6.64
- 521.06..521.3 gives 8.27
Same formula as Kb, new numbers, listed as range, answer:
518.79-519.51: 7.407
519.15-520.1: 8.261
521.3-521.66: 8.017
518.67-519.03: 7.261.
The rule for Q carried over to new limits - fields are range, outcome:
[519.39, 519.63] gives 6.68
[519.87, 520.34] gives 7.73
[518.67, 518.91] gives 7.18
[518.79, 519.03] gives 7.14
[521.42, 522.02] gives 7.72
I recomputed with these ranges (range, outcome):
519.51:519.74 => 7.21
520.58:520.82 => 5.76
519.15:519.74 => 6.87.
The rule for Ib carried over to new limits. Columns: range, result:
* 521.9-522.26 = 8.649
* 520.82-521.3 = 5.392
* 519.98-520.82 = 5.177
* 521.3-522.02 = 7.005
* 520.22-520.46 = 5.813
